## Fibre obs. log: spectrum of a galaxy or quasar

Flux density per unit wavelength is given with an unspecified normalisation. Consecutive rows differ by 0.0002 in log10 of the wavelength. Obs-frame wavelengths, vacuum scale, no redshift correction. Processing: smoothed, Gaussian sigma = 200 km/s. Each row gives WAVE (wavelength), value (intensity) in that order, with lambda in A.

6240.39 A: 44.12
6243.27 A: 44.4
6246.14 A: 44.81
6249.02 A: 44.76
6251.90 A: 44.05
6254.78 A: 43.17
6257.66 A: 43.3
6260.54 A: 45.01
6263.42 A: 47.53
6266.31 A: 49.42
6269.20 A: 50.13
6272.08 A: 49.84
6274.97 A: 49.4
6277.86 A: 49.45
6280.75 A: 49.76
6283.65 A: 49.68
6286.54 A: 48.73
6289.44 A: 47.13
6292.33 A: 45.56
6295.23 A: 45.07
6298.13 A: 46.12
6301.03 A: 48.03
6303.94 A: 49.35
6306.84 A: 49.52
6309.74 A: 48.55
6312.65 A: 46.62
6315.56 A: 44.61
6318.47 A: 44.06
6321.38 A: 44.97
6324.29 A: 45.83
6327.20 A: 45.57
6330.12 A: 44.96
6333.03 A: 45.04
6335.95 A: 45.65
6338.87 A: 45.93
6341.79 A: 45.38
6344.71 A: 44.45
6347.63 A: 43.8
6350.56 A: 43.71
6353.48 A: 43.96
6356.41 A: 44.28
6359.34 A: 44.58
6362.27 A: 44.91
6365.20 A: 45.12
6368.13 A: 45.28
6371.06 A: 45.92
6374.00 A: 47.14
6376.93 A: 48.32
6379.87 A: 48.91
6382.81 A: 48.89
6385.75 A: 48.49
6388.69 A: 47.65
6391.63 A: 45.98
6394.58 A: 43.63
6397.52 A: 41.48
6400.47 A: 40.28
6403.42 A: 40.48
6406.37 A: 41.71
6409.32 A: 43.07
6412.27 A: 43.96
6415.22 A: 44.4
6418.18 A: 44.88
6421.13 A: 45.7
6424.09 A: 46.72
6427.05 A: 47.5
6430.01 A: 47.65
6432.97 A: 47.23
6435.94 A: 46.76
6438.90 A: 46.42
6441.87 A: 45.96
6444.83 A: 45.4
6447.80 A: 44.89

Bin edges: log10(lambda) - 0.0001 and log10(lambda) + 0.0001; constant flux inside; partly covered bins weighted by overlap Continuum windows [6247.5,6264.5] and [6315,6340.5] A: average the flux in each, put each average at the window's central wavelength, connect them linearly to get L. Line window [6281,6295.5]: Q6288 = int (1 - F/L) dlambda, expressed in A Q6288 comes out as -0.9 A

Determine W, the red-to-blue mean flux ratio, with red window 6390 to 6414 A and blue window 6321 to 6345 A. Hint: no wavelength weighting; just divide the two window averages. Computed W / 0.9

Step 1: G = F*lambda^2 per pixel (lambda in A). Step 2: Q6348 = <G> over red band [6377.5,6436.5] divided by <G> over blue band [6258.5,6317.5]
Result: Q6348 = 0.98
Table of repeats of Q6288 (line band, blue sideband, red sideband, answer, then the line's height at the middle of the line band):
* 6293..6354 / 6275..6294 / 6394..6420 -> 1.1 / 46.6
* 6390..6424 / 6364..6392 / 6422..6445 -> 2.6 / 47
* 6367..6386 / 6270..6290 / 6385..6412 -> -1.3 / 44.6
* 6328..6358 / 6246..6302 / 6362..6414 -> 0.7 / 45.9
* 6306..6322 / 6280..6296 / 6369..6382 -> 0.4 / 47.6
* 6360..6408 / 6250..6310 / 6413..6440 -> 1.5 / 46.7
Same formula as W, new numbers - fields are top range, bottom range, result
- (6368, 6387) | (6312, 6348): 1.06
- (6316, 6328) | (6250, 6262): 1.03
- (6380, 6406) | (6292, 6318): 0.95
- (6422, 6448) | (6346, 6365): 1.05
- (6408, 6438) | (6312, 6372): 1.02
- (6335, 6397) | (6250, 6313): 0.96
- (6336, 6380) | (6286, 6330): 0.97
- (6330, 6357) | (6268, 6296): 0.92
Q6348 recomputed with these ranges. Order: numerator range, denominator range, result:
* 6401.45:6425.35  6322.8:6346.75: 0.99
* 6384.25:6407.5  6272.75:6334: 0.96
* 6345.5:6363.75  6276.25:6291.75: 0.93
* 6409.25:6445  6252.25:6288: 1.01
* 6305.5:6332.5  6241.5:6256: 1.06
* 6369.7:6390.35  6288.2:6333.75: 1.06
